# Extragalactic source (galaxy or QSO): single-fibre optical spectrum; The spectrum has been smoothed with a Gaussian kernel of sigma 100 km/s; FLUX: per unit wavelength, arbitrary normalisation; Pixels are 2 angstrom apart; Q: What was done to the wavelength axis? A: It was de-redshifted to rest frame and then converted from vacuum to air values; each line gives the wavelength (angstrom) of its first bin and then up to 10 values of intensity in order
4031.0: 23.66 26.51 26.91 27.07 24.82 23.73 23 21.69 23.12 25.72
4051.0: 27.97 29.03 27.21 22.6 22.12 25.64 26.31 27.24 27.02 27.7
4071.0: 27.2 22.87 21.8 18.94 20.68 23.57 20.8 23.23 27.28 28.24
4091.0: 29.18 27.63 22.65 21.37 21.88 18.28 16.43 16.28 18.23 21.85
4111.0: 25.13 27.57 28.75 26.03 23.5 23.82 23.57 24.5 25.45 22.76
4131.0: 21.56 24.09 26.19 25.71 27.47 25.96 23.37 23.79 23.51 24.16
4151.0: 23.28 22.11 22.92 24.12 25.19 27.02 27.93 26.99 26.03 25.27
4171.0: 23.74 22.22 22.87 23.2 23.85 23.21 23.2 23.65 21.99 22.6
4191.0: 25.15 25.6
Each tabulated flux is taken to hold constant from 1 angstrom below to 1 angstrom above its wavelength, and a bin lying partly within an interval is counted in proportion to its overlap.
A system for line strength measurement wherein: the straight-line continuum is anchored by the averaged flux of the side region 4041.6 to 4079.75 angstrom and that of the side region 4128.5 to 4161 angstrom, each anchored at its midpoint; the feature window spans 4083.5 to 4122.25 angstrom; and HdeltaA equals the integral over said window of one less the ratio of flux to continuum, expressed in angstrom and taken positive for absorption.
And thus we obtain 1.5 angstrom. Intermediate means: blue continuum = 24.6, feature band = 23.5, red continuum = 24.2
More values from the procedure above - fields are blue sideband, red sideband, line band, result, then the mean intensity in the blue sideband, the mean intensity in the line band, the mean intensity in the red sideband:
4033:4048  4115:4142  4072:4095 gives 0.6 angstrom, 24.5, 24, 24.8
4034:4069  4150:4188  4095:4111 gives 3.3 angstrom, 25.4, 19.8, 24.1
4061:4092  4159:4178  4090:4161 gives 3.5 angstrom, 24.8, 23.7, 25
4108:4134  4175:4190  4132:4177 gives -1.8 angstrom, 24.5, 24.7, 23.1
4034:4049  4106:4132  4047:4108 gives 1.1 angstrom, 24.4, 23.8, 24.1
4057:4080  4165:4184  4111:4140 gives -1.2 angstrom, 24.2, 25.1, 23.9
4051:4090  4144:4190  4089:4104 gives 1.1 angstrom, 24.8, 22.9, 24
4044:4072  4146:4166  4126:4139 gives 0.2 angstrom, 25.8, 24.5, 24.7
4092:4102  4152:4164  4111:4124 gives -1.3 angstrom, 22.4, 25.5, 24.9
